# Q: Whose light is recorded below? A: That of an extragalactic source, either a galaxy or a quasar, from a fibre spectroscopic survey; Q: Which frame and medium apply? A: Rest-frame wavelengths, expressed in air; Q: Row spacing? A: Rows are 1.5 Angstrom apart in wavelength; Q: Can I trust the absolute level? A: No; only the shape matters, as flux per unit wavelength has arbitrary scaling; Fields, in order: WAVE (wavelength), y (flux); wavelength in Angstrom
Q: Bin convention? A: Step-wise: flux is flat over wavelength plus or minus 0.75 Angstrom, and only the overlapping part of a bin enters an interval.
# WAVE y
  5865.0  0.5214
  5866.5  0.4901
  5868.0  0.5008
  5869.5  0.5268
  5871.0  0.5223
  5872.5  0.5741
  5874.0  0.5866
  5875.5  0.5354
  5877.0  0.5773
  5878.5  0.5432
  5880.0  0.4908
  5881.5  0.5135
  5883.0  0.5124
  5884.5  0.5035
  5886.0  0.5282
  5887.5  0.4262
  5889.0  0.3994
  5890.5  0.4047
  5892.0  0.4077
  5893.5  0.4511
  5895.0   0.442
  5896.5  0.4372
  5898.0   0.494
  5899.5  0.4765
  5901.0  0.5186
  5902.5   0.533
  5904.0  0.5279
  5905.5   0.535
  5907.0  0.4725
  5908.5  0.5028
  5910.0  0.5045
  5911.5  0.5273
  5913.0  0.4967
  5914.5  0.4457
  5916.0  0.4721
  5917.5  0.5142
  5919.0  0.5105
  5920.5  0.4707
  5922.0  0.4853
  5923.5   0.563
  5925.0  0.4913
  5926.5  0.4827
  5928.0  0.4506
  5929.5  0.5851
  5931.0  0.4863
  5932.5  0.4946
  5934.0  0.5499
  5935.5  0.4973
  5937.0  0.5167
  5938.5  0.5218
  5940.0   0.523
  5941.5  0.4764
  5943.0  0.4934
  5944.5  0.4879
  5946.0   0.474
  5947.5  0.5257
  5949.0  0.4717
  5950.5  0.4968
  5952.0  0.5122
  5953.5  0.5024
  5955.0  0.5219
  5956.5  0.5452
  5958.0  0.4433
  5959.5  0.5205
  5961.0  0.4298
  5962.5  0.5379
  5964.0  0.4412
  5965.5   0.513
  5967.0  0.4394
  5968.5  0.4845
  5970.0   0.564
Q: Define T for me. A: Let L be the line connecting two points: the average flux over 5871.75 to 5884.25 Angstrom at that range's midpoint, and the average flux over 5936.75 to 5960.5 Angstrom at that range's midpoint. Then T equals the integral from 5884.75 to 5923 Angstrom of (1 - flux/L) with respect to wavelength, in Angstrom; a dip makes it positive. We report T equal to 3.3 Angstrom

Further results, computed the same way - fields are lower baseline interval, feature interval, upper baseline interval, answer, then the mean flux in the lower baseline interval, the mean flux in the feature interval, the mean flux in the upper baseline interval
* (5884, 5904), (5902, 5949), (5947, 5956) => -1.5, 0.465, 0.503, 0.506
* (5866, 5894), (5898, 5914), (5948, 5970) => -0.3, 0.5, 0.508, 0.493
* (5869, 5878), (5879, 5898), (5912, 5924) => 2.6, 0.554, 0.462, 0.494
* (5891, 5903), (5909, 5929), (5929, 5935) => 0.4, 0.467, 0.495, 0.525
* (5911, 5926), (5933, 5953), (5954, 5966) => -0.3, 0.497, 0.503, 0.494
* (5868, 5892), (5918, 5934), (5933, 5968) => -0.1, 0.506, 0.504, 0.497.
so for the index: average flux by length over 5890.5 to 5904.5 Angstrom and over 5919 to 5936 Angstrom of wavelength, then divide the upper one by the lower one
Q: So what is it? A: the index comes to 1.07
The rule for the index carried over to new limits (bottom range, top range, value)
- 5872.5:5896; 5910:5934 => 1.02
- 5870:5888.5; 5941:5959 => 0.95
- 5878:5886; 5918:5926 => 0.98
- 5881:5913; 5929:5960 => 1.05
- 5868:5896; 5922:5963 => 1.01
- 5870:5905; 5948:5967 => 0.99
